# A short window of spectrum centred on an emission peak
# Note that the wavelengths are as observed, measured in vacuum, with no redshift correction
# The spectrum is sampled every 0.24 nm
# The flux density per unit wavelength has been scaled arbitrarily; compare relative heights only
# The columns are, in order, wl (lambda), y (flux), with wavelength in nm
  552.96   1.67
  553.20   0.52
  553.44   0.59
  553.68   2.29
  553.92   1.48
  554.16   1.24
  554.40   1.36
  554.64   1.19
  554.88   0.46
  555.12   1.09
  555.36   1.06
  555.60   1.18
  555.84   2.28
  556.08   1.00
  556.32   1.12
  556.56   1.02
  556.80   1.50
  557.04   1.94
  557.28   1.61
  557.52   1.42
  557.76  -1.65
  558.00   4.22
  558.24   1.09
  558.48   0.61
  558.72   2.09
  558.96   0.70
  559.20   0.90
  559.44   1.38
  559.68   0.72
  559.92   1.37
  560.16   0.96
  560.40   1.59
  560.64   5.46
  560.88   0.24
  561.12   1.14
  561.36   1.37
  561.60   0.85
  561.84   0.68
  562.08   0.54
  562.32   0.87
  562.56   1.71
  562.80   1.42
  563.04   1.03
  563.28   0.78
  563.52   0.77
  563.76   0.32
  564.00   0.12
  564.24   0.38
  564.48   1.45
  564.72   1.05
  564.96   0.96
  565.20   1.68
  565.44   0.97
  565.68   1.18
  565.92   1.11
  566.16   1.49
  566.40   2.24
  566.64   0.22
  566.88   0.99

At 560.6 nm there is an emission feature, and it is Hbeta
